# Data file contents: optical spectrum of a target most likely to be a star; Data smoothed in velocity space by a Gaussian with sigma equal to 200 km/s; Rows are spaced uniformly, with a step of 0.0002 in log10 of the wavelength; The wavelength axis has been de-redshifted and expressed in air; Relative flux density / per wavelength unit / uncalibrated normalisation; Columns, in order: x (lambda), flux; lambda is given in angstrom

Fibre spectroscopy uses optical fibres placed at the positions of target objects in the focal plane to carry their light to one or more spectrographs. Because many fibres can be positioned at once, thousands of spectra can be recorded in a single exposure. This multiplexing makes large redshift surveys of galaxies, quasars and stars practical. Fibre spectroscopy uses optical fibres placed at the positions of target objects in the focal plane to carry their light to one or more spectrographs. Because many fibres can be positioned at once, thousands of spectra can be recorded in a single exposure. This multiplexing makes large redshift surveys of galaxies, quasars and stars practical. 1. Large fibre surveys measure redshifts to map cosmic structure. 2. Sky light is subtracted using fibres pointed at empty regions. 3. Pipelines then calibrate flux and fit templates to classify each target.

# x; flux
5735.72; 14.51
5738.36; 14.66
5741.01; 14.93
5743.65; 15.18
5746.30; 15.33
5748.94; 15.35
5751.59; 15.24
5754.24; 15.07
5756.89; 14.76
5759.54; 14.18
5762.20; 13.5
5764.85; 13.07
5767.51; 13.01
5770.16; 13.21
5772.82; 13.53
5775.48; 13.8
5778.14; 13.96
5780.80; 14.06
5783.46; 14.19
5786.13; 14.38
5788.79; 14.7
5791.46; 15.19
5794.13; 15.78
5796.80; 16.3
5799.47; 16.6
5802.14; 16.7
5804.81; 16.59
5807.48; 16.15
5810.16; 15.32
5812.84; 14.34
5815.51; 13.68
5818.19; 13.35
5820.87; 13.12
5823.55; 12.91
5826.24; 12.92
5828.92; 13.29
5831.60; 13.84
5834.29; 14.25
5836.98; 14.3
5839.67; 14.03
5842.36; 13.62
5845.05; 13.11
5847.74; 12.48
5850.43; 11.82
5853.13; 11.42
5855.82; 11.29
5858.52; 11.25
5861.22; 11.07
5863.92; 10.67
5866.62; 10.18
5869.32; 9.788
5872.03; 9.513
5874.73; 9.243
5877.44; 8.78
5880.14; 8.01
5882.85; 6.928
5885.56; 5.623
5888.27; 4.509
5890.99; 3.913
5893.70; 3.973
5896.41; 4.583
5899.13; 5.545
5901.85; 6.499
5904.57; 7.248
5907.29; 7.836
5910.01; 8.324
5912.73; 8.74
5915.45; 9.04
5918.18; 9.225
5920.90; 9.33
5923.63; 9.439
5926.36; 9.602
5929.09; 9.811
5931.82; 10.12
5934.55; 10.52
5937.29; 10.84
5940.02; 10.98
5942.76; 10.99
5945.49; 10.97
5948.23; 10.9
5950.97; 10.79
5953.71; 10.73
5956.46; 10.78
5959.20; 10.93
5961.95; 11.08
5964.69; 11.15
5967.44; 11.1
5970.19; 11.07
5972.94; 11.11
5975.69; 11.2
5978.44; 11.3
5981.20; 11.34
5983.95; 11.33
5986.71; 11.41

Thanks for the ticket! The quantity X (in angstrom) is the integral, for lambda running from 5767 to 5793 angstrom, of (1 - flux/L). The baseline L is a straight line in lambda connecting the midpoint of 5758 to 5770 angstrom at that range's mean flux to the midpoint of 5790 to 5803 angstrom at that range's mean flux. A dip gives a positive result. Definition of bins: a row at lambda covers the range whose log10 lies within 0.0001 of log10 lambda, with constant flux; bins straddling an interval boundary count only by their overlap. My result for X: 1.2 angstrom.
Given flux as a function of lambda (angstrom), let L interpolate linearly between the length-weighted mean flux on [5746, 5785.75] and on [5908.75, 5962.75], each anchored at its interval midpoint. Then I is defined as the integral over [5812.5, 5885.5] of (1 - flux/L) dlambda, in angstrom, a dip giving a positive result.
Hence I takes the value 3.4 angstrom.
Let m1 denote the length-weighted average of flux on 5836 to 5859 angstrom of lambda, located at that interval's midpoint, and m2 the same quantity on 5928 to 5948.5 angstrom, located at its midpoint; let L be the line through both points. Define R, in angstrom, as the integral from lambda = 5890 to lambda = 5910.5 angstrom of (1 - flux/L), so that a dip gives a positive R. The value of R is 9.9 angstrom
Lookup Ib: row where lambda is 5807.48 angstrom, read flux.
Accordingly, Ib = 16.15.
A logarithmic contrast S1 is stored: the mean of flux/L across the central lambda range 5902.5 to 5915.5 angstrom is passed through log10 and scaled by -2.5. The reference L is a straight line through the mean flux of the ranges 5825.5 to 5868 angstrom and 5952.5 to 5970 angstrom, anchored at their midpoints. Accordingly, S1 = 0.40 mag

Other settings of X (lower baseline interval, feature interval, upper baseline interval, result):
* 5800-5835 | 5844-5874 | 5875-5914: -2.7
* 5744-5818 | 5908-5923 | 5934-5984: 3.8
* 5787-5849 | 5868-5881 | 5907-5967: 3.5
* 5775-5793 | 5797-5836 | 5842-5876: -4.7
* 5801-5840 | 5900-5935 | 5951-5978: 9.4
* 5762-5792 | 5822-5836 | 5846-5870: -1.5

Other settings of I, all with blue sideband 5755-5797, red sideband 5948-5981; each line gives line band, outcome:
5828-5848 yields -0.8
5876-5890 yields 6.4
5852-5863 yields 1.4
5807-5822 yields -0.8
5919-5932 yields 2.3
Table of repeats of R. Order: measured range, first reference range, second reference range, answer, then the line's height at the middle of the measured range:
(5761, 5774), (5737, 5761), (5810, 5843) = 1.24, 14.7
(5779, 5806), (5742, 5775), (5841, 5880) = -4.68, 13.2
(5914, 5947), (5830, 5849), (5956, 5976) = 4.76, 11.8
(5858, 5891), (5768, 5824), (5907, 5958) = 9.65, 12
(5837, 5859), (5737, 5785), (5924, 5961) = -0.03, 12.5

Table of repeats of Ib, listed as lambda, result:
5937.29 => 10.84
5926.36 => 9.602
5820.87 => 13.12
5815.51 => 13.68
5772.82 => 13.53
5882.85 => 6.928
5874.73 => 9.243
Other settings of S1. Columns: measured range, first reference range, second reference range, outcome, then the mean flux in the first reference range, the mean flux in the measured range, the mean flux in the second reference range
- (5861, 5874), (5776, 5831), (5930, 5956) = 0.260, 14.7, 10.1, 10.7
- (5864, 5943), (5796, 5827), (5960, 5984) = 0.465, 14.8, 8.25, 11.2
